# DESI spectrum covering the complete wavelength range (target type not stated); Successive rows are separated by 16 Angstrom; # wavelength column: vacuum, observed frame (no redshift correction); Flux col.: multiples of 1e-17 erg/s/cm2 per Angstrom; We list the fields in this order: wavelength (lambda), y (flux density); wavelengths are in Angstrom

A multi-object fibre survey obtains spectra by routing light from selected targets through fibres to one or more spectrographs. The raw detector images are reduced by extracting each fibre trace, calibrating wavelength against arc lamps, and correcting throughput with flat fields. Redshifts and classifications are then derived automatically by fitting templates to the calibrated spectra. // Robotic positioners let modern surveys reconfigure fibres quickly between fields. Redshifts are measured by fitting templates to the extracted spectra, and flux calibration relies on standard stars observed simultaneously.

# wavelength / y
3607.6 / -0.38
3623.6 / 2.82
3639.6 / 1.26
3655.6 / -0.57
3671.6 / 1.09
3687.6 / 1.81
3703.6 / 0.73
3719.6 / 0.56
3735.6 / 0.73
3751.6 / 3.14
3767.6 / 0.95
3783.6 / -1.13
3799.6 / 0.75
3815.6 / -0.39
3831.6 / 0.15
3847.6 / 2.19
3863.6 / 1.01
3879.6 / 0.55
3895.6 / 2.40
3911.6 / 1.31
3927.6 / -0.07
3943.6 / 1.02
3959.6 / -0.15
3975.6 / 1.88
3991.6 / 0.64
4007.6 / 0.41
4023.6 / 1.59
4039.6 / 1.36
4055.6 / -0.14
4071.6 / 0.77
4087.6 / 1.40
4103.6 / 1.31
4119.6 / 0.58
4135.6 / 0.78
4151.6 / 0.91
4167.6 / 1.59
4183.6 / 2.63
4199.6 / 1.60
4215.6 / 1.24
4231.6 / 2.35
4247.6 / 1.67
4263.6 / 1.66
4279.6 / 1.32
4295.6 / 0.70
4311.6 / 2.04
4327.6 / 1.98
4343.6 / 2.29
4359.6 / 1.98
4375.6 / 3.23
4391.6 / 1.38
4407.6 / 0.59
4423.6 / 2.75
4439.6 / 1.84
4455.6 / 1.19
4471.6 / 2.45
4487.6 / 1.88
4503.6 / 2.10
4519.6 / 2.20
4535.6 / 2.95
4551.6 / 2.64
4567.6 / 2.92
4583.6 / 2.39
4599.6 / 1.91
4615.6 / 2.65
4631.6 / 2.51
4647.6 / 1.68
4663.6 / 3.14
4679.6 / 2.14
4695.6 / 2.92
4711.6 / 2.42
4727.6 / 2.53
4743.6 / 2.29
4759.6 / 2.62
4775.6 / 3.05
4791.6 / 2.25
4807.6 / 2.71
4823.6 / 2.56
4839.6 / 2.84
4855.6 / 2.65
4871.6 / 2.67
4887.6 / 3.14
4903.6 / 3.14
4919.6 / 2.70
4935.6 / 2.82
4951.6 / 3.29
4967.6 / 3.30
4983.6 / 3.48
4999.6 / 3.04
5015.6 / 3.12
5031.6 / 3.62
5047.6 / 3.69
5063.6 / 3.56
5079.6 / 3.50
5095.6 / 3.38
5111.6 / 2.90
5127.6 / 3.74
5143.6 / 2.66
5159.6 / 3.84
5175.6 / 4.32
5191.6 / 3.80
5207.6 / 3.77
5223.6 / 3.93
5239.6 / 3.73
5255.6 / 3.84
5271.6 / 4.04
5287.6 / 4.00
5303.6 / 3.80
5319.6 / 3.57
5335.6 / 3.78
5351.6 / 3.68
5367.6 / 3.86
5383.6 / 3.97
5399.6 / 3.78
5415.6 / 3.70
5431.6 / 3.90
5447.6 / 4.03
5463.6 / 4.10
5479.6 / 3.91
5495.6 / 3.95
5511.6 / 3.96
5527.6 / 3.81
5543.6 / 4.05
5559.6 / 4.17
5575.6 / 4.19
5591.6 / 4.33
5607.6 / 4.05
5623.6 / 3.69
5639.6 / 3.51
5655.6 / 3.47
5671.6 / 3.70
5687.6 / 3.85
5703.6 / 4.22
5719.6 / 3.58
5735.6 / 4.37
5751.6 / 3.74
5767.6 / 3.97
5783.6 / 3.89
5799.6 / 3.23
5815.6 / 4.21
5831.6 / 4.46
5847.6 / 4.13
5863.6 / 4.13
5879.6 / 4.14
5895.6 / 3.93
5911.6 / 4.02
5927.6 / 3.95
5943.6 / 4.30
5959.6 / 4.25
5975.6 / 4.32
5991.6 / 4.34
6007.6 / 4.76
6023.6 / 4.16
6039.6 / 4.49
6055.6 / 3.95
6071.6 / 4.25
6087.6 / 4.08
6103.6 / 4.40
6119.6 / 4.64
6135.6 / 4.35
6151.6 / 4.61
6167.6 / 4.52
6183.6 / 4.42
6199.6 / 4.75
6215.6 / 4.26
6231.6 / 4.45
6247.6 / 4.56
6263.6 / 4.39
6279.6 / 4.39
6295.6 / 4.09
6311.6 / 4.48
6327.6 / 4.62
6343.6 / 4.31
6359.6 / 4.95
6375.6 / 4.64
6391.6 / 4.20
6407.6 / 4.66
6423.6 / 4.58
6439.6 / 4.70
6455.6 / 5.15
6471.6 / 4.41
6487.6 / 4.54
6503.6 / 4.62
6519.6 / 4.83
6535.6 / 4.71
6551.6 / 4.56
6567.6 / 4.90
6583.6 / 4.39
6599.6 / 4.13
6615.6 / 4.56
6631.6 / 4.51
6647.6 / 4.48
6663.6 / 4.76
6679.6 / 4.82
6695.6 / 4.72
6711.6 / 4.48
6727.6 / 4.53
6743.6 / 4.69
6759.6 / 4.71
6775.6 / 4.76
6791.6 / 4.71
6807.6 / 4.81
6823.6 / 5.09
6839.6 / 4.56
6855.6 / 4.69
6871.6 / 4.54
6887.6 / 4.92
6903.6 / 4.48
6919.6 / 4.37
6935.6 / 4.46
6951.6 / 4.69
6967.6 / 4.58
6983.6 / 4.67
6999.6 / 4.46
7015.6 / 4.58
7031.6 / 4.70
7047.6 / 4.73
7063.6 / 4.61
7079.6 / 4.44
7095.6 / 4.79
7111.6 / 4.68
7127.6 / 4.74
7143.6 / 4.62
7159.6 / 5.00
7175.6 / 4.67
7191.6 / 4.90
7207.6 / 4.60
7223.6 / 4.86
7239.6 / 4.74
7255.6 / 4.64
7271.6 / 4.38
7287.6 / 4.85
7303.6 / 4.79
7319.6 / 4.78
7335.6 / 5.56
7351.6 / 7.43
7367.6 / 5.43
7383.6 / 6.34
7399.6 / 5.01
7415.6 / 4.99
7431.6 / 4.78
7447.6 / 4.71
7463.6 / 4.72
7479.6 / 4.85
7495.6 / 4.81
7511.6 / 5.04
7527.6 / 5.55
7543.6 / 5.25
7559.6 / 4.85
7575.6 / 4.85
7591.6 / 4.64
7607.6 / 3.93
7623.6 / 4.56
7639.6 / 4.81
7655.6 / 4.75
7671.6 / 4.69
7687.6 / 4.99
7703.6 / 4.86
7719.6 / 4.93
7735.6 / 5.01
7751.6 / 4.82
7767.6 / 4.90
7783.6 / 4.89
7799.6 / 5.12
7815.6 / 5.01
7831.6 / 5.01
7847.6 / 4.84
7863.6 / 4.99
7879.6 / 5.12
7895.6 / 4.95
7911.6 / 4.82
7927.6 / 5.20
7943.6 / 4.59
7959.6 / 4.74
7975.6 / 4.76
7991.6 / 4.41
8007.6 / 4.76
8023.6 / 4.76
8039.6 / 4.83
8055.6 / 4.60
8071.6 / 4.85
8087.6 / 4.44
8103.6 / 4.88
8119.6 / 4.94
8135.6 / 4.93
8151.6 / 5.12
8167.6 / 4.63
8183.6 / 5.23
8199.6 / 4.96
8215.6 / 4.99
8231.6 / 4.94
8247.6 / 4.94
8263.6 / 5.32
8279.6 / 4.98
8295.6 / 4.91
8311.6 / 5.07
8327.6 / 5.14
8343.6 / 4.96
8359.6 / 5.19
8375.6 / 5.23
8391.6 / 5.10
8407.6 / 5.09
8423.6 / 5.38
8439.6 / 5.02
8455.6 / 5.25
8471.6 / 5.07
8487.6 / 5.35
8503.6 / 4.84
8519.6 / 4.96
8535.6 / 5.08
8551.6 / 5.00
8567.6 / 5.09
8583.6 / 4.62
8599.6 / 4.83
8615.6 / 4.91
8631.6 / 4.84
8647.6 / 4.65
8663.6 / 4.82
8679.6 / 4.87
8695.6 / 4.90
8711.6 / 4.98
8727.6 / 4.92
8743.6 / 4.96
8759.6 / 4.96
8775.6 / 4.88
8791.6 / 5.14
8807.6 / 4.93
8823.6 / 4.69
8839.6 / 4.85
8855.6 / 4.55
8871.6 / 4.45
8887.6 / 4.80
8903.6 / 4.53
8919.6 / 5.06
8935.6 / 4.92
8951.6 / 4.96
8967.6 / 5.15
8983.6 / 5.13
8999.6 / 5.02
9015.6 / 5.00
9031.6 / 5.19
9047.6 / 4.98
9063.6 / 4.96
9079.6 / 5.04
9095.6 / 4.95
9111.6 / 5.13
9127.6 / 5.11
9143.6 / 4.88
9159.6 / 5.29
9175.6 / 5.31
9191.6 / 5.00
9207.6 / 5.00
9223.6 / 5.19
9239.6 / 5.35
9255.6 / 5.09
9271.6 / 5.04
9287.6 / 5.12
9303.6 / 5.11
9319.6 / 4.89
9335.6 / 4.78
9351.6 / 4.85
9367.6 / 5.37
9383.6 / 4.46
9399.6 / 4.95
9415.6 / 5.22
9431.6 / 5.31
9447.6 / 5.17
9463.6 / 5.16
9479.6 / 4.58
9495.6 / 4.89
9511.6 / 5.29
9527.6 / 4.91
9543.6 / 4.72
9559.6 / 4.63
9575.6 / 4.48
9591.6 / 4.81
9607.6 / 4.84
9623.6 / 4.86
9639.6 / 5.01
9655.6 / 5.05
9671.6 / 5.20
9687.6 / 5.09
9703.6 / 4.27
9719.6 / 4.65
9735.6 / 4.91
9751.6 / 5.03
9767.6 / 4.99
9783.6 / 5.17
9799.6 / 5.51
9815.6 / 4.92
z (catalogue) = 0.12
